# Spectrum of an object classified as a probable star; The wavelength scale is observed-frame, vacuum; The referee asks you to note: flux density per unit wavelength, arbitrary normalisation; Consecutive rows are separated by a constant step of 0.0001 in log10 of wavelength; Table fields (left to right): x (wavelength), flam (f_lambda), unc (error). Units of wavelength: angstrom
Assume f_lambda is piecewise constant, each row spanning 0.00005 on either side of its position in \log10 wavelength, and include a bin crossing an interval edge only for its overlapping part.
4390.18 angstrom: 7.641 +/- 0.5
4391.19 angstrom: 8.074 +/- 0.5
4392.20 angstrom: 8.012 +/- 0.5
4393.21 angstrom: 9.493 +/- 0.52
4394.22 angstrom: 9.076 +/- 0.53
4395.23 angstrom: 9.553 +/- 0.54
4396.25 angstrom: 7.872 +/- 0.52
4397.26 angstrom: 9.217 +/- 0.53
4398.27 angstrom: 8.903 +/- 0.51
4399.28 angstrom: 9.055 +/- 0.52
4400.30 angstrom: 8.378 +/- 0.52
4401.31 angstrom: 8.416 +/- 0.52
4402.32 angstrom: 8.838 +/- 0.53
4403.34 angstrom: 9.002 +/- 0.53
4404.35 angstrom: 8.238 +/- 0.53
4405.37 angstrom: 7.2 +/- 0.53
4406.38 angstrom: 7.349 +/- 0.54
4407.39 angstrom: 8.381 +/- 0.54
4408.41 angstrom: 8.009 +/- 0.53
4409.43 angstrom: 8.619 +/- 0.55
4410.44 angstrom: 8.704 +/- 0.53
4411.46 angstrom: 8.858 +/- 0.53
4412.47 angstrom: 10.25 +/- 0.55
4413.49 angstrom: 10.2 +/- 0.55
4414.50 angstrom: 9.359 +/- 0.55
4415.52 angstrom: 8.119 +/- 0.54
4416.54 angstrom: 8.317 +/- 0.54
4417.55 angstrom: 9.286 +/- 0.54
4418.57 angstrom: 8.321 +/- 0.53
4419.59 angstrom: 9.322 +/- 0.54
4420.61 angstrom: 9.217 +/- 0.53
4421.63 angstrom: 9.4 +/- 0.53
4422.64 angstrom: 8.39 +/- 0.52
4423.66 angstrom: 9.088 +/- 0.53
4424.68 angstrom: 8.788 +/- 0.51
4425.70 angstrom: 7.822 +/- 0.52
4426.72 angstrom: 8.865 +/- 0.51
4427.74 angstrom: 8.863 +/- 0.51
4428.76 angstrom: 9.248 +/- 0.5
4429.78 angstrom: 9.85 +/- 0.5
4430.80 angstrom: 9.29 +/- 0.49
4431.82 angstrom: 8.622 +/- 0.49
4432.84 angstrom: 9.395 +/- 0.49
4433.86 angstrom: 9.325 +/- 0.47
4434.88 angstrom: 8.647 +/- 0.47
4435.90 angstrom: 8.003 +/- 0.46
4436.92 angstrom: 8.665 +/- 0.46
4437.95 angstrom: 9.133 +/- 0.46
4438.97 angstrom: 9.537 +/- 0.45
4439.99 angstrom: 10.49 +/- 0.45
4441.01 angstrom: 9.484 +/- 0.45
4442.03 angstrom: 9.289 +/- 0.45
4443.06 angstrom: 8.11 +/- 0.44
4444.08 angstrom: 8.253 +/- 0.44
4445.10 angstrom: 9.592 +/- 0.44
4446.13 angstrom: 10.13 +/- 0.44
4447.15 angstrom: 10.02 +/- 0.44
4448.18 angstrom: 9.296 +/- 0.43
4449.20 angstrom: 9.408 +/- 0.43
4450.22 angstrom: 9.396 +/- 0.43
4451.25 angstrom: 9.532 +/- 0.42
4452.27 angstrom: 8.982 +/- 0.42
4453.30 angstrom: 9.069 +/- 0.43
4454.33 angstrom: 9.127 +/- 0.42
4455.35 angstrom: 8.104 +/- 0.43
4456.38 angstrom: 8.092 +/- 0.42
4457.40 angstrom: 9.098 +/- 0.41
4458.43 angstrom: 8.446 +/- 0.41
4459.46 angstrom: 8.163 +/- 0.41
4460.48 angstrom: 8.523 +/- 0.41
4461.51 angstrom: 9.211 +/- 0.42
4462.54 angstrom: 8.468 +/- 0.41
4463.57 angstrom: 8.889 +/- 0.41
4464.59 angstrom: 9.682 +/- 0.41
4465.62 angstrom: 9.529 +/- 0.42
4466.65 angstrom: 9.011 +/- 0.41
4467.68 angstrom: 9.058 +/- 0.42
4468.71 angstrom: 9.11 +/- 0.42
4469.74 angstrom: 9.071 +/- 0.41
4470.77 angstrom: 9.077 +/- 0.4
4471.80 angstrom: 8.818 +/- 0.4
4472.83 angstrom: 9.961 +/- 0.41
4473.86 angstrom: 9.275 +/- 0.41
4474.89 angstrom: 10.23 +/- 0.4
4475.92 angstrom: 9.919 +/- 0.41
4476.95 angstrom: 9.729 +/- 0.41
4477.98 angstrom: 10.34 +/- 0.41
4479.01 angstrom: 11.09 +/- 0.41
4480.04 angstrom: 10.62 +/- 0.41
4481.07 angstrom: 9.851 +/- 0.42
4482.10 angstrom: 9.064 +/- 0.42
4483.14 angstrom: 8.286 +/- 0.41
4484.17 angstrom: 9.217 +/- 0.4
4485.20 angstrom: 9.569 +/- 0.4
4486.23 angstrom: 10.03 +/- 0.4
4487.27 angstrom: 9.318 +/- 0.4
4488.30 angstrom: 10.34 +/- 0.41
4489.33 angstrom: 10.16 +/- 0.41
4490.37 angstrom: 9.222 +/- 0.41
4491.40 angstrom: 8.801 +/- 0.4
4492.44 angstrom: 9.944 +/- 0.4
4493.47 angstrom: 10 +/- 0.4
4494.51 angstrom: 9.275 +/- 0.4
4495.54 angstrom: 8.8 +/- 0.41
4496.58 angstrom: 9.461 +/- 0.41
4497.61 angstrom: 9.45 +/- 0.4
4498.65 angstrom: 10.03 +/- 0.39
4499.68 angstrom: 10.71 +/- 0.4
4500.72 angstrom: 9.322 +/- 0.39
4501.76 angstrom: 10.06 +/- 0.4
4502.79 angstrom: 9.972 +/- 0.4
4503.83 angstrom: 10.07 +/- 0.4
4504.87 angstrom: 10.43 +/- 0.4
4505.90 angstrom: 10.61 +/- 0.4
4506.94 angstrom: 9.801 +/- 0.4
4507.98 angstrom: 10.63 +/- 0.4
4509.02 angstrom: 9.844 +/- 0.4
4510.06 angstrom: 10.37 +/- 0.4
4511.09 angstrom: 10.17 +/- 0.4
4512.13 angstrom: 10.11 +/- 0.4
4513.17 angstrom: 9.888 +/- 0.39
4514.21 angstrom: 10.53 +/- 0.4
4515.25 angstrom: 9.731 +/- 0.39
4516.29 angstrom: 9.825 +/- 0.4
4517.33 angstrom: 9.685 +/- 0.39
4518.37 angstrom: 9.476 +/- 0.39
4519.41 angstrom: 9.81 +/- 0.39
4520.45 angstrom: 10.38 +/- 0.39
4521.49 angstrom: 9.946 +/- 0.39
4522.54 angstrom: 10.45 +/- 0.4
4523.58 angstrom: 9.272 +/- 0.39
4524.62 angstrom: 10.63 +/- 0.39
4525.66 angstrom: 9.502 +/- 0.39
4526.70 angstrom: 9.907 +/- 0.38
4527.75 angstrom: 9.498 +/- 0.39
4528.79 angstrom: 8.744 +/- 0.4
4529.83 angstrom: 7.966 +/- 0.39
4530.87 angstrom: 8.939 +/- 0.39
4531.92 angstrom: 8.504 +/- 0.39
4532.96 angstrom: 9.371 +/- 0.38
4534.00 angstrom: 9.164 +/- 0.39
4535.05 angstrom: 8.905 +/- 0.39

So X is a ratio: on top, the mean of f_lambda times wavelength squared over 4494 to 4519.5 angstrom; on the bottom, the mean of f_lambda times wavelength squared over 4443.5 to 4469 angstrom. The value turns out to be 1.1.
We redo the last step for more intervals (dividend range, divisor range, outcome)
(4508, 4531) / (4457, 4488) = 1.07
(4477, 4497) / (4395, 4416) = 1.15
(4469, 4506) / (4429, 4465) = 1.09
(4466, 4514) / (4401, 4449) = 1.12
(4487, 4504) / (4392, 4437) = 1.14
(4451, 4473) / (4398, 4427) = 1.05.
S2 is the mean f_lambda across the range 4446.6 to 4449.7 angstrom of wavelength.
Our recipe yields 9.59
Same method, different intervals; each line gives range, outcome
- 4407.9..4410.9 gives 8.43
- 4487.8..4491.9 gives 9.63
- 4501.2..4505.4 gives 10.1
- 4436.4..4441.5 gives 9.46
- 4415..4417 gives 8.19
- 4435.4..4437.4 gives 8.34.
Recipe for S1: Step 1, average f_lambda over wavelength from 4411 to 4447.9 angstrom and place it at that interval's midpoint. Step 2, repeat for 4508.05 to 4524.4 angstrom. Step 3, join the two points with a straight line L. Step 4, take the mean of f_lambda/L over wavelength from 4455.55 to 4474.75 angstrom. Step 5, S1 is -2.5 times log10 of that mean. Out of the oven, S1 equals 0.06 mag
